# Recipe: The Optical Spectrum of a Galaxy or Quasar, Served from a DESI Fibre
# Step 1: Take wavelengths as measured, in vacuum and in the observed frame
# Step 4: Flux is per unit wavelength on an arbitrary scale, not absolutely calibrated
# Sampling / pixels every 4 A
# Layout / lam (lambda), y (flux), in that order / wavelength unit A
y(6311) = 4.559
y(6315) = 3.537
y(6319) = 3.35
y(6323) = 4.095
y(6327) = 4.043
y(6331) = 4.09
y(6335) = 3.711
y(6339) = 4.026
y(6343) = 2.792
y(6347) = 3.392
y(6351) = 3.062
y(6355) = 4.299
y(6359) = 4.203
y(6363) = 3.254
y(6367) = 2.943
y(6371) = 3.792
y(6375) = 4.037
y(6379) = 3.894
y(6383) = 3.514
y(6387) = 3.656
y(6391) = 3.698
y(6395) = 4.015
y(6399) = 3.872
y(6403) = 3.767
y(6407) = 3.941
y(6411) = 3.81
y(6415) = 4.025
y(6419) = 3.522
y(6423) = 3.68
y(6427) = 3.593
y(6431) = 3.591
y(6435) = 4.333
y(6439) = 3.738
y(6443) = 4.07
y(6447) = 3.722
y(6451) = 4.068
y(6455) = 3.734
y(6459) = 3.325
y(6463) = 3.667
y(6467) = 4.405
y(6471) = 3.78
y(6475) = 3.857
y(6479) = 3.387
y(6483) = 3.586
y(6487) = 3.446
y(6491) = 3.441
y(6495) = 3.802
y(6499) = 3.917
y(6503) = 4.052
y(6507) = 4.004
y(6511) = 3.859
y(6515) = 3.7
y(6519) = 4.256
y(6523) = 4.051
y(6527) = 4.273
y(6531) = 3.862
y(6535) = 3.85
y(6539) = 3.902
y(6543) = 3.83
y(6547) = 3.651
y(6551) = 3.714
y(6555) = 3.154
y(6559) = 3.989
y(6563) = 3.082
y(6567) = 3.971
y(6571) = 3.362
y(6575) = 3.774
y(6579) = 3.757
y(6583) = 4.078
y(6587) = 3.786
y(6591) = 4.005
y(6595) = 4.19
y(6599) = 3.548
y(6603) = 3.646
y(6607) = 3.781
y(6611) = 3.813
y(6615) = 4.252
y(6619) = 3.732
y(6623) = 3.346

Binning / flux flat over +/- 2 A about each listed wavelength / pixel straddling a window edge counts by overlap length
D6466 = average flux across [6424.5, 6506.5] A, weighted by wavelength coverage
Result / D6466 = 3.78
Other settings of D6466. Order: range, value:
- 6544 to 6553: 3.7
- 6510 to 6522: 3.95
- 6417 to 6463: 3.76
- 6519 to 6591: 3.79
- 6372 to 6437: 3.81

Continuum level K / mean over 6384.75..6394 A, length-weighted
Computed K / 3.71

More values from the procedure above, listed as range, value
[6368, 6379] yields 3.82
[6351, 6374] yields 3.66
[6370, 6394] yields 3.77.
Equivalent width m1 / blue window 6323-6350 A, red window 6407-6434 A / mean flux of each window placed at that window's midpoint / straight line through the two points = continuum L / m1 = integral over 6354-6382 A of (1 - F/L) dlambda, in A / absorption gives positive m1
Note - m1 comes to -0.3 A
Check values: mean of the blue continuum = 3.68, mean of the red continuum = 3.74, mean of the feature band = 3.75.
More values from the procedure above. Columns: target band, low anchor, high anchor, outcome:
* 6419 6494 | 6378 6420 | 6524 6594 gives 1.0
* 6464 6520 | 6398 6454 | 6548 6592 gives -0.6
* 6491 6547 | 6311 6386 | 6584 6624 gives -2.1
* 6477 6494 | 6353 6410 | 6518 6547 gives 1.9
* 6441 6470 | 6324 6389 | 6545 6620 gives -1.1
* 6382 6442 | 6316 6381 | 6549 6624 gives -1.5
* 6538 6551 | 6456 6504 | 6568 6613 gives 0.0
